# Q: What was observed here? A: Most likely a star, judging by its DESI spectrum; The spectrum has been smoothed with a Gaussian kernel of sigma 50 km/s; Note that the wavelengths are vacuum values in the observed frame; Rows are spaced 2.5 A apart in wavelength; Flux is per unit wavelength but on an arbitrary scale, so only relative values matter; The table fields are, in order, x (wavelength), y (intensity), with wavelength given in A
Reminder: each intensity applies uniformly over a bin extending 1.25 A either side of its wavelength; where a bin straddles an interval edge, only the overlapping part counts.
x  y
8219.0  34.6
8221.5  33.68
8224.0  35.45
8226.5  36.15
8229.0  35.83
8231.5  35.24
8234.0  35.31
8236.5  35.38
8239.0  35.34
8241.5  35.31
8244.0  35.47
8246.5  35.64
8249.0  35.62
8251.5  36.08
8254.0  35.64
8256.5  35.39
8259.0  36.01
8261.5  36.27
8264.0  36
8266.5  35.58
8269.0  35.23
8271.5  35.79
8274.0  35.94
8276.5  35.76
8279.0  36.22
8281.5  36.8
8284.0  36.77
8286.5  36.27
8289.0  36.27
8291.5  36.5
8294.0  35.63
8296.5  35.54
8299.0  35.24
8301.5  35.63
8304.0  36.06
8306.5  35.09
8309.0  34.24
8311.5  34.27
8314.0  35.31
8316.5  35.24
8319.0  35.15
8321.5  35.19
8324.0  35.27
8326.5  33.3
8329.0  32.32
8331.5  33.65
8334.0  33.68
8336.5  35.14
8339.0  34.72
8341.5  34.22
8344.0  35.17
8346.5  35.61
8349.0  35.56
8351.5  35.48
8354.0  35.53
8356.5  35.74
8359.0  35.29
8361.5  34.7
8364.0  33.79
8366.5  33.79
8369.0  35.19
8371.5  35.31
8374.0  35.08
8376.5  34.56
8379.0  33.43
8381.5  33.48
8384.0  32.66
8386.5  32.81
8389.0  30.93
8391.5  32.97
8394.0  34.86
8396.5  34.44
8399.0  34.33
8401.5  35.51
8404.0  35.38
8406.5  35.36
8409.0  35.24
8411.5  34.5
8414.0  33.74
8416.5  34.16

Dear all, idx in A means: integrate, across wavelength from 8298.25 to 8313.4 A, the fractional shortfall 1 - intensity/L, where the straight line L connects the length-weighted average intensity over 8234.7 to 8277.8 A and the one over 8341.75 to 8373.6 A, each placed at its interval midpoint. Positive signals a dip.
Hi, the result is 0.1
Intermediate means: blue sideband 35.7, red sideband 35.1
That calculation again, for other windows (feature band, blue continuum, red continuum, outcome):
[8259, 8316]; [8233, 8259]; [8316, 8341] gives -1.3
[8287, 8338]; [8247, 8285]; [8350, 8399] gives 0.4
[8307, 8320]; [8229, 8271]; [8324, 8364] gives 0.0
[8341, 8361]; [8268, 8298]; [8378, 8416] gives -0.3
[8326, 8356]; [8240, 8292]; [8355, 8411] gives 0.3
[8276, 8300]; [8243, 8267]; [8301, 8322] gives -0.5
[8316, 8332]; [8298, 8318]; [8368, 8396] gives 0.3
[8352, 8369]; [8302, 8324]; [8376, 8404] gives -0.3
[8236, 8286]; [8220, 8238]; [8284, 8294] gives 0.0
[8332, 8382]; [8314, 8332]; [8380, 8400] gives -1.4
